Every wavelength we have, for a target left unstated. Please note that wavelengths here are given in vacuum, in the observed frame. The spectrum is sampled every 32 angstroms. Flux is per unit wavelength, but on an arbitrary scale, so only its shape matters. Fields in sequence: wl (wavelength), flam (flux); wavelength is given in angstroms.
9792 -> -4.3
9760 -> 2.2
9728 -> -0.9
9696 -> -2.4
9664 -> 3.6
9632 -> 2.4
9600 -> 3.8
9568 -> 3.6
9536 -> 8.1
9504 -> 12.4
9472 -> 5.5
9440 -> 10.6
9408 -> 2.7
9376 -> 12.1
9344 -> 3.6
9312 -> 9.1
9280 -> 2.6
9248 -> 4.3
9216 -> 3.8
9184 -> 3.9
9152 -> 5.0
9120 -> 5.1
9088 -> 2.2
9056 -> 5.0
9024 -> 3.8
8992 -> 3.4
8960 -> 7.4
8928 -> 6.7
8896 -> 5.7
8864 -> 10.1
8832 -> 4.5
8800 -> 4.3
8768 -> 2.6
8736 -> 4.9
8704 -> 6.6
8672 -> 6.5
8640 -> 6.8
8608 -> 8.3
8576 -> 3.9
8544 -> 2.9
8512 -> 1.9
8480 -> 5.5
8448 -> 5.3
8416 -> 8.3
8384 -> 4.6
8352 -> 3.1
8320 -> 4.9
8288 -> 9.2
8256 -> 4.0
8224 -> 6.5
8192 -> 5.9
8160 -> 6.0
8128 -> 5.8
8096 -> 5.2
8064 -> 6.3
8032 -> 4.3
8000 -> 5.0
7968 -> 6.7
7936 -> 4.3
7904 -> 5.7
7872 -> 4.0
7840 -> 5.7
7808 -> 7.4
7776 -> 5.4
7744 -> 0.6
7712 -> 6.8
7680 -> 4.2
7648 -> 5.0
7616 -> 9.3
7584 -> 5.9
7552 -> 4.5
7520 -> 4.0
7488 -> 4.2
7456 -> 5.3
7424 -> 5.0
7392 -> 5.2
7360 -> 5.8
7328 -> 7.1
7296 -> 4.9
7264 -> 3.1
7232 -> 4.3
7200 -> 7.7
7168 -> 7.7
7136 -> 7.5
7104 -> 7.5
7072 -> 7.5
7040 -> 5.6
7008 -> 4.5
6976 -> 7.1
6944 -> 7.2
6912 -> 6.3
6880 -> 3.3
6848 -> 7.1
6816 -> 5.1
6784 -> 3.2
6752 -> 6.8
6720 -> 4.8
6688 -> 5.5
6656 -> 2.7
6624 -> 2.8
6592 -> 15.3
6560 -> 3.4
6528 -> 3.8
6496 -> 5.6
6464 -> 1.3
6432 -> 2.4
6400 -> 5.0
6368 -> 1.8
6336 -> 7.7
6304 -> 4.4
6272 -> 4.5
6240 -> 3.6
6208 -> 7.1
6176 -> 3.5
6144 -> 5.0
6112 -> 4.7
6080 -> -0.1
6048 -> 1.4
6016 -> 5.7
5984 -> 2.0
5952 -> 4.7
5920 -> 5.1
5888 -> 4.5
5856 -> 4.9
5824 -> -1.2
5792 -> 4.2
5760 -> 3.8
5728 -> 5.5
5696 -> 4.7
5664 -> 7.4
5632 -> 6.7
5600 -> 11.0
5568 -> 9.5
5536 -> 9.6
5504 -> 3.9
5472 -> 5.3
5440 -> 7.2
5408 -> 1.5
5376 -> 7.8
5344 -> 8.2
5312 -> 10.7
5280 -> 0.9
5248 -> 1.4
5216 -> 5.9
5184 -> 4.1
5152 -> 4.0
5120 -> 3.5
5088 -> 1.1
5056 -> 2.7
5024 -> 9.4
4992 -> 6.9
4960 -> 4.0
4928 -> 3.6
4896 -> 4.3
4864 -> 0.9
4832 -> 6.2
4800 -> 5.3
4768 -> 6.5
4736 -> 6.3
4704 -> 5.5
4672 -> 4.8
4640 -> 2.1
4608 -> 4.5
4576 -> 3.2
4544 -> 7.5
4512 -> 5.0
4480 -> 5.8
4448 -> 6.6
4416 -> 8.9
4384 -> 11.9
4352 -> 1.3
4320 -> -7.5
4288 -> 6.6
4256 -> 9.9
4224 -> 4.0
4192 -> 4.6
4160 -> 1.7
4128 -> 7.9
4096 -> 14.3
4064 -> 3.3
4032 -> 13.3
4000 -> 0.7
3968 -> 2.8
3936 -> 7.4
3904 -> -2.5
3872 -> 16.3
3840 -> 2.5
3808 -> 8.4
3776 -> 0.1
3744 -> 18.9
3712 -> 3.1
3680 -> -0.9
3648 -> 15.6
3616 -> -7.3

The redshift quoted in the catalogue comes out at 0.770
